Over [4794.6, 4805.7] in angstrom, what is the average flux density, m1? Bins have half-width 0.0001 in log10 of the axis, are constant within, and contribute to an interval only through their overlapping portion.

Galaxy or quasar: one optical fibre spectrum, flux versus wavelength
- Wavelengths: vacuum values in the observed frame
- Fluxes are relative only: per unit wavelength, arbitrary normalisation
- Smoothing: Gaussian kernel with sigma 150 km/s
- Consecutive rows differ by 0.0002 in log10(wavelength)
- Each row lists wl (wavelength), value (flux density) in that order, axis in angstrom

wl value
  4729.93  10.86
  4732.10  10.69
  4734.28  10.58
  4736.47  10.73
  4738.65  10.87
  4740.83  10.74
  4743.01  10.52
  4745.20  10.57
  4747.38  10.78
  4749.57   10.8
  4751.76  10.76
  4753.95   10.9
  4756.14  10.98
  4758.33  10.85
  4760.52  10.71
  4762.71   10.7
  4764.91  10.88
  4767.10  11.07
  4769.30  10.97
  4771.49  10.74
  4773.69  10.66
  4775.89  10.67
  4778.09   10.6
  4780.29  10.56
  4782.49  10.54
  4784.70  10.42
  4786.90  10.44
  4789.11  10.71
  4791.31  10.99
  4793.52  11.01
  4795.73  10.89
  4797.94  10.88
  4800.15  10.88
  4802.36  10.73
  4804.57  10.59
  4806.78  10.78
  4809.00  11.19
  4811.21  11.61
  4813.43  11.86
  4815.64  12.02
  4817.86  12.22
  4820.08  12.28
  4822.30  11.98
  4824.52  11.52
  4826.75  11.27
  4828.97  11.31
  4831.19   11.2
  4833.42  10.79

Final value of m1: 10.8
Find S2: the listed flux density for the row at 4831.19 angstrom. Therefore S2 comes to 11.2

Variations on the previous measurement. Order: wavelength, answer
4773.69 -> 10.66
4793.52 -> 11.01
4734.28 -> 10.58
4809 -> 11.19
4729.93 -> 10.86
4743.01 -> 10.52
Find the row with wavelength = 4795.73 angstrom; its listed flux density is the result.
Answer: 10.89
